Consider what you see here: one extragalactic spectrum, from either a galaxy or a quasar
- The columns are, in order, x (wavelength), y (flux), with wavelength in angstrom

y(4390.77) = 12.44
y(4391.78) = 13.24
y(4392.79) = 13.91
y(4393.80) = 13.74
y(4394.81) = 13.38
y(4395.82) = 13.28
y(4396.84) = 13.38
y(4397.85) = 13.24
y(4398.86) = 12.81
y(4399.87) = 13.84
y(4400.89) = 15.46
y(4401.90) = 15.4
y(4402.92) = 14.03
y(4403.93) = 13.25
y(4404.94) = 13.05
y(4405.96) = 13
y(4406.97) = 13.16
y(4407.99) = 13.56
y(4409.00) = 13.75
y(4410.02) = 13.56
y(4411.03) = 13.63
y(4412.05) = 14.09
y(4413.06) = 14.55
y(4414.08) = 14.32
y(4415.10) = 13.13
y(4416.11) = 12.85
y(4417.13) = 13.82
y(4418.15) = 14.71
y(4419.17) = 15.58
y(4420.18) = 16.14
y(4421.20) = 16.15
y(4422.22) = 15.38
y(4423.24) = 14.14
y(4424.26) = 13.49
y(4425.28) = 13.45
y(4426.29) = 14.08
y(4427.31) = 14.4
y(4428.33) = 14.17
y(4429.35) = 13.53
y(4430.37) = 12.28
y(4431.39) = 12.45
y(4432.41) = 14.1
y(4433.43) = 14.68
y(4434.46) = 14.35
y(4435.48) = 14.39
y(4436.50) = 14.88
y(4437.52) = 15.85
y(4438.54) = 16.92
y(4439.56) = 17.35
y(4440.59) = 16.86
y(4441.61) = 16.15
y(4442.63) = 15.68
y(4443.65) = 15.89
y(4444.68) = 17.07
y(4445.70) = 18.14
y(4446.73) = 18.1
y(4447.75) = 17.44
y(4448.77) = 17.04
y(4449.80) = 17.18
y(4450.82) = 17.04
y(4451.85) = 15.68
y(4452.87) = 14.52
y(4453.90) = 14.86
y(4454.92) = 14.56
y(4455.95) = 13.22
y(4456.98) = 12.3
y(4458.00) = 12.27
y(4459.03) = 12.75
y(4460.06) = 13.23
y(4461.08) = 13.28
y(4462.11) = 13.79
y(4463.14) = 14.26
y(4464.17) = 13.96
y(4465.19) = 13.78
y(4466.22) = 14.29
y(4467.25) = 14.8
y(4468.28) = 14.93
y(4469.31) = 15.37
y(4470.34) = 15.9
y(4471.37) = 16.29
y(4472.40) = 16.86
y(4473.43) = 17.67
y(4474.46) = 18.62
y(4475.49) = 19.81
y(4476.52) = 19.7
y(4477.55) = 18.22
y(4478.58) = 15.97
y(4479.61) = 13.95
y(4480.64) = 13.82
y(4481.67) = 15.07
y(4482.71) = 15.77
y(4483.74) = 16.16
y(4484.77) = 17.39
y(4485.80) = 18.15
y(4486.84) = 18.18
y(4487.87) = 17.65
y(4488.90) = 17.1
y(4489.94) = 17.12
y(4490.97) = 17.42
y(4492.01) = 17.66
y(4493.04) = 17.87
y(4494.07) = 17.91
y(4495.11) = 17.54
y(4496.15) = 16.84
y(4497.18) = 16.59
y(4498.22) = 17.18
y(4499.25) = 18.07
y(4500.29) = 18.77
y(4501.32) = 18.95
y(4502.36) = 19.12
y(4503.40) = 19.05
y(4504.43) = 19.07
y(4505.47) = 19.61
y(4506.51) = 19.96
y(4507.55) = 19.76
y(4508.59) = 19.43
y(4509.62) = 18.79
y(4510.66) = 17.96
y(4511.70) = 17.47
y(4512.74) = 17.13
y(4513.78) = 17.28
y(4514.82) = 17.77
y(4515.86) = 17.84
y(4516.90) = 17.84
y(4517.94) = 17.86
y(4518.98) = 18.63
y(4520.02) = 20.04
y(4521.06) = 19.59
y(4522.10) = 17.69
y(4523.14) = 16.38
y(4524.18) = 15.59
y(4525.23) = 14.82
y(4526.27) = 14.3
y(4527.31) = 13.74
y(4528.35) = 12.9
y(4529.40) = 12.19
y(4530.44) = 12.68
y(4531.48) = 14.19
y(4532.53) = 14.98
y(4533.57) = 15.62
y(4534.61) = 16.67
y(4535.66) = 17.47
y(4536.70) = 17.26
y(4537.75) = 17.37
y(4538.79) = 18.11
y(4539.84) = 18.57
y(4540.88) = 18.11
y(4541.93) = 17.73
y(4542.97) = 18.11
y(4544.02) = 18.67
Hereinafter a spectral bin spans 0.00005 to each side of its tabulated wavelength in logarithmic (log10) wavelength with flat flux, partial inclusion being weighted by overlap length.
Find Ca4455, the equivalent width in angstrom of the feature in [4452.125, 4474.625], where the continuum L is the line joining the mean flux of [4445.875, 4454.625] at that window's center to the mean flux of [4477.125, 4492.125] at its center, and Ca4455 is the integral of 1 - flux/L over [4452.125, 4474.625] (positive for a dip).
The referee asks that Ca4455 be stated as 2.7 angstrom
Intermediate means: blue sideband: 16.5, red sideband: 16.6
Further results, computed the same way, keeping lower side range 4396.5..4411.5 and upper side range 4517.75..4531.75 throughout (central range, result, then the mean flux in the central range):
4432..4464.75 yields -1.85 angstrom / 15.2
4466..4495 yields -3.52 angstrom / 16.8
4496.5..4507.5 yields -2.37 angstrom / 18.7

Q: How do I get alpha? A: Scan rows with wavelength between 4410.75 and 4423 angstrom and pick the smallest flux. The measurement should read 12.85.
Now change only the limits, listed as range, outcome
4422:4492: 12.27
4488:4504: 16.59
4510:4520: 17.13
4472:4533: 12.19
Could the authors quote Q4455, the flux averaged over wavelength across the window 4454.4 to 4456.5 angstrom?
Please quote 13.9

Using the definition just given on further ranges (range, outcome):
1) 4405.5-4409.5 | 13.4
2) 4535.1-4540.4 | 17.7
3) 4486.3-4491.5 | 17.5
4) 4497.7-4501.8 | 18.3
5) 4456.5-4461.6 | 12.8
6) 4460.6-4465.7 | 13.8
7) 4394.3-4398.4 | 13.3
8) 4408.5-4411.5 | 13.7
